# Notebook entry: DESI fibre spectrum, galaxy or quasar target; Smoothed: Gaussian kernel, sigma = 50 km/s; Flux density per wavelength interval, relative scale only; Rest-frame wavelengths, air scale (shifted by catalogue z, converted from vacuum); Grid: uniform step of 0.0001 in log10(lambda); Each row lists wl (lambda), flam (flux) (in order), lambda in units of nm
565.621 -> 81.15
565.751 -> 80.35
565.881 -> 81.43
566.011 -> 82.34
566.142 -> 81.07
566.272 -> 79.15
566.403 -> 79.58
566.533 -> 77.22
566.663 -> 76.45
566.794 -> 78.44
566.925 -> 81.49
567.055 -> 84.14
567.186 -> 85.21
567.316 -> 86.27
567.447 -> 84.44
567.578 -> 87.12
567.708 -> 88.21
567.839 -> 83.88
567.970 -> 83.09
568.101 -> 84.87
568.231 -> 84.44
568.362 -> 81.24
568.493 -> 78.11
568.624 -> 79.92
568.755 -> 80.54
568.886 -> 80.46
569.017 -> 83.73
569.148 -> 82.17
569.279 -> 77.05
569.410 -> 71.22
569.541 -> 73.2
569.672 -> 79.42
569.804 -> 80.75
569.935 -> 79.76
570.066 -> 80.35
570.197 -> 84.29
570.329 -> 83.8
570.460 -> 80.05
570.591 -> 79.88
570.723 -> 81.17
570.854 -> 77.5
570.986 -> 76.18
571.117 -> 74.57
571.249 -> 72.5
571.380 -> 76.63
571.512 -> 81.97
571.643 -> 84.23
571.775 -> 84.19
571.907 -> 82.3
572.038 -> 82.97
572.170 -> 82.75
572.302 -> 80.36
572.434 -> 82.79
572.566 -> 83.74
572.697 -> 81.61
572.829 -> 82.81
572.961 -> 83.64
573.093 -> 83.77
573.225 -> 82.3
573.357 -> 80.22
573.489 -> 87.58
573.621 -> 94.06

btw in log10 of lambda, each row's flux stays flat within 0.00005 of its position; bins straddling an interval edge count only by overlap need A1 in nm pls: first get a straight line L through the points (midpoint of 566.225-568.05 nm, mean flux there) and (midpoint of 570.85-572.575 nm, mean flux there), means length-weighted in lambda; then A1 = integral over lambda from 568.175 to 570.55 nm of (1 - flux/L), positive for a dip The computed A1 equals 0.04 nm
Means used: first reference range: 82.5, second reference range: 80.1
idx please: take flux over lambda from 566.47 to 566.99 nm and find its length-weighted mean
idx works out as 78.4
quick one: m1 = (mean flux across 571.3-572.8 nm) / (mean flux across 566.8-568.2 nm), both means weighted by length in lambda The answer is 0.97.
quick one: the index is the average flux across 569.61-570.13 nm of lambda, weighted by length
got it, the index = 80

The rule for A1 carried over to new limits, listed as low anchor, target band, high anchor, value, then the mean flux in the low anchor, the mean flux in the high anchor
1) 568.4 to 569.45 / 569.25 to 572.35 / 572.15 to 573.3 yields 0.057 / 79.4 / 82.6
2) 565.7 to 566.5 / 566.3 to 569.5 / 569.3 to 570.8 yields -0.061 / 80.5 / 79.4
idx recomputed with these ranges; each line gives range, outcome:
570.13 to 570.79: 81.8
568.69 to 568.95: 80.5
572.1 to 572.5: 81.8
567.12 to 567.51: 85.3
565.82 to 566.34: 80.9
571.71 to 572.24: 83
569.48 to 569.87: 77.8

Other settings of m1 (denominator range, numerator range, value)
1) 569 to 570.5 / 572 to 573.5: 1.04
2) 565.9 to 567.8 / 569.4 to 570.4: 0.97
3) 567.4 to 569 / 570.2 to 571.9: 0.96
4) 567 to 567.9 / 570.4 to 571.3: 0.90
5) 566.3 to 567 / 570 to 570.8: 1.04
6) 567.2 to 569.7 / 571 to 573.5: 1.00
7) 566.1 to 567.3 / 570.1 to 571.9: 0.99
